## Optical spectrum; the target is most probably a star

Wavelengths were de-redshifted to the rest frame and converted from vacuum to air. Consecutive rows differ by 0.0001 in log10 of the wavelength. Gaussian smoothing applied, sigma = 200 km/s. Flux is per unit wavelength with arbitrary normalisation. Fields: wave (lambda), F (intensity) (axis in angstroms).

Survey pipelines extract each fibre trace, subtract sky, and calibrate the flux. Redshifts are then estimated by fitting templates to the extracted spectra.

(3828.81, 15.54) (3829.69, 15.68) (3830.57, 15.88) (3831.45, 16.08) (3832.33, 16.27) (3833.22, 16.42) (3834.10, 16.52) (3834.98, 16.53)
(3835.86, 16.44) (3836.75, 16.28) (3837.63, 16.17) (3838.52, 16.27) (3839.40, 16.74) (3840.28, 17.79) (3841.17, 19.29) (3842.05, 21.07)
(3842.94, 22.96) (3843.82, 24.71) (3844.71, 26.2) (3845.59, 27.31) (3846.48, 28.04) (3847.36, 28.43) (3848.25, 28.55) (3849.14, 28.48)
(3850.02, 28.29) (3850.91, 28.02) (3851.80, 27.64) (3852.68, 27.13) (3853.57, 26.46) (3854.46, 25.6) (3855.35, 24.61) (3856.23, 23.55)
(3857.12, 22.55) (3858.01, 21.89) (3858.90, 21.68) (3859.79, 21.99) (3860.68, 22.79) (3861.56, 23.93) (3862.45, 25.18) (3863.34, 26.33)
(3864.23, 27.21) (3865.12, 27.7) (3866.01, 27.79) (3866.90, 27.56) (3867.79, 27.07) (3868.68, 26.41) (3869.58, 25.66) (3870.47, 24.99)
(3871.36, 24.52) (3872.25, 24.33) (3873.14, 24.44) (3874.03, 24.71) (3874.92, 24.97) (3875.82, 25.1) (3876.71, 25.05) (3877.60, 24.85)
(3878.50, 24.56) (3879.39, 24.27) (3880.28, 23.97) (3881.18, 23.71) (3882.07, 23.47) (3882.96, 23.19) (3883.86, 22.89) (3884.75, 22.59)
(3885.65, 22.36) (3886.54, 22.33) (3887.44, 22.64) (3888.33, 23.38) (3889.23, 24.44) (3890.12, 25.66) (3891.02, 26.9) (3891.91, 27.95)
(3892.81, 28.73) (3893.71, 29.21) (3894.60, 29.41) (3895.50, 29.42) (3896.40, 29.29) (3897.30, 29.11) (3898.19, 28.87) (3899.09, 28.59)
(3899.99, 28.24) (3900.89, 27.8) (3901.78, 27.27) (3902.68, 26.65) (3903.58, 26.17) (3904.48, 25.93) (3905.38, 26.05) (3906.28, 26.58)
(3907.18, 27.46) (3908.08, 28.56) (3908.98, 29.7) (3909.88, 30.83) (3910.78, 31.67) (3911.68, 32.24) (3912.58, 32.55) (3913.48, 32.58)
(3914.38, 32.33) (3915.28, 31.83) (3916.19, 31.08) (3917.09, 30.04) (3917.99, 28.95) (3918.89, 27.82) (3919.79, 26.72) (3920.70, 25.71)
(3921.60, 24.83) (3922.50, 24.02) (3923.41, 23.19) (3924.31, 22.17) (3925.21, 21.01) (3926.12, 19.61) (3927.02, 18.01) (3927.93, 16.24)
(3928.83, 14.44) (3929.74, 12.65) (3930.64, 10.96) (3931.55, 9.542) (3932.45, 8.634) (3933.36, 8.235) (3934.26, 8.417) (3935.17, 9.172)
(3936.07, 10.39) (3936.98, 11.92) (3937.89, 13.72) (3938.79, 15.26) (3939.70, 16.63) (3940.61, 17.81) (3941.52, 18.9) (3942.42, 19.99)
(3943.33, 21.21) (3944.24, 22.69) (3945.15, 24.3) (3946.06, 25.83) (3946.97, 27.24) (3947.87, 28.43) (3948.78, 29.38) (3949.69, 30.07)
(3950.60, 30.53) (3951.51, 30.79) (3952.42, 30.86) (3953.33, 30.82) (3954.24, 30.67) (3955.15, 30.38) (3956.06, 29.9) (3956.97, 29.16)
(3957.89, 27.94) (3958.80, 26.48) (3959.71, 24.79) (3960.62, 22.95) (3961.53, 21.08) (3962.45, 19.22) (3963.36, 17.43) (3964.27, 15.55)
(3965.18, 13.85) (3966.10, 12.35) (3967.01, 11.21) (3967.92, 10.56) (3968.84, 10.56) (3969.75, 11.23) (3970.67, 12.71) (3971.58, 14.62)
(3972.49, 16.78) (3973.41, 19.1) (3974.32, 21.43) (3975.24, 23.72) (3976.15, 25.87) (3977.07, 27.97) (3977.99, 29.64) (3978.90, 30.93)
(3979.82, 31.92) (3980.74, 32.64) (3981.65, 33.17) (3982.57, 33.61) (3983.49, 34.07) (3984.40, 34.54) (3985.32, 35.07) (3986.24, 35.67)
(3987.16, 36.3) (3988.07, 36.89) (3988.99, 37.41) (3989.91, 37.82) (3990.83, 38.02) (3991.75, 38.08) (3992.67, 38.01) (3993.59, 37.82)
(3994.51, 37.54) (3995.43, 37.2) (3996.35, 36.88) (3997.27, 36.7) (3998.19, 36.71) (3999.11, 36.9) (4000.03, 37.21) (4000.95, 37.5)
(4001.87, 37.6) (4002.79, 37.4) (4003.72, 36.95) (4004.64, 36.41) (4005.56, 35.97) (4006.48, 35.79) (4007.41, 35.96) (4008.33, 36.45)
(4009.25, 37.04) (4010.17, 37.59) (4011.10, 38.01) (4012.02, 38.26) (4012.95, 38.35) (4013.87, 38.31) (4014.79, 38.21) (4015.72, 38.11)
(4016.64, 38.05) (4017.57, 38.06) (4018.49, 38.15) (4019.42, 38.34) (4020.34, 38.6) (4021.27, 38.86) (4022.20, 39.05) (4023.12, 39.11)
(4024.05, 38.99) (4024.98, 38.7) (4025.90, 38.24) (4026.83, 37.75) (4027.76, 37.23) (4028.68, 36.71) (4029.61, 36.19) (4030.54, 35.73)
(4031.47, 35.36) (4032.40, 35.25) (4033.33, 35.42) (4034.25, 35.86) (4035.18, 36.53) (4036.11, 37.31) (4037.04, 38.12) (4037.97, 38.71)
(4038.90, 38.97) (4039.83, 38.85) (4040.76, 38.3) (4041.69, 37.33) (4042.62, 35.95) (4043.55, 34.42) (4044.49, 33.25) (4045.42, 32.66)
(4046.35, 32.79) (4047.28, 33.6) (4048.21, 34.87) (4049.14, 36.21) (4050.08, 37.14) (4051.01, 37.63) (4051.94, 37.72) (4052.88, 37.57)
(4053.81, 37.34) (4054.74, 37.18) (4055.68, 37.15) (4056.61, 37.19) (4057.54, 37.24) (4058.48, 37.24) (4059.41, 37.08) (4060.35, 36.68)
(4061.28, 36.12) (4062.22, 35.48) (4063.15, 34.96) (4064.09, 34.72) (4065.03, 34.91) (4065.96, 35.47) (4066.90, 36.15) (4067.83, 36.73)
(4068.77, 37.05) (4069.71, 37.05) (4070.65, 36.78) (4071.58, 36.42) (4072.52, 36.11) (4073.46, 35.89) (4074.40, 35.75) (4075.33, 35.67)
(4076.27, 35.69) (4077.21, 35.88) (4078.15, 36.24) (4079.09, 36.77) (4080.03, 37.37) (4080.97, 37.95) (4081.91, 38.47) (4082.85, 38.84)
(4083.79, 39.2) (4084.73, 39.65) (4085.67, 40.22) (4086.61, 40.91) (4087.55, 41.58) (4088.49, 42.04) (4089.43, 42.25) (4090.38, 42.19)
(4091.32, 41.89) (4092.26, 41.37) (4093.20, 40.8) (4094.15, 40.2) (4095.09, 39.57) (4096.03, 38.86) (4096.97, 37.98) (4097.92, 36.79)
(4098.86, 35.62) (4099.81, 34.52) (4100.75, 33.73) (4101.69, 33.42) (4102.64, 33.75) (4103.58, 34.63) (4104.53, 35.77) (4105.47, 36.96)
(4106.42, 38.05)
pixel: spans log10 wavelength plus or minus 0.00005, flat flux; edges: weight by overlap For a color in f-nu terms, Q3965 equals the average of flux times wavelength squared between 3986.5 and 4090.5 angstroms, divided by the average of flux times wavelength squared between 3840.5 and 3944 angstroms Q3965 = 1.7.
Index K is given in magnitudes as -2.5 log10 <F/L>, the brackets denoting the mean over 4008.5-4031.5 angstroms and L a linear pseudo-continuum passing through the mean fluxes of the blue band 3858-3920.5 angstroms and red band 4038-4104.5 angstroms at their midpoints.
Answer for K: -0.11 mag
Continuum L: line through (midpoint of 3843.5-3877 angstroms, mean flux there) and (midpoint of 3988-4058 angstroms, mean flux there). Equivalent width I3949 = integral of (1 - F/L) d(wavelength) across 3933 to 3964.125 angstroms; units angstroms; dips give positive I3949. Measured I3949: 9.3 angstroms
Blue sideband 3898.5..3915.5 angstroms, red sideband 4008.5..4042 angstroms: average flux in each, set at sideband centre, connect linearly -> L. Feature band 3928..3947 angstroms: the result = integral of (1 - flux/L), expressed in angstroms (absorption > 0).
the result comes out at 9.7 angstroms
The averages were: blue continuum 29.1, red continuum 37.7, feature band 15.4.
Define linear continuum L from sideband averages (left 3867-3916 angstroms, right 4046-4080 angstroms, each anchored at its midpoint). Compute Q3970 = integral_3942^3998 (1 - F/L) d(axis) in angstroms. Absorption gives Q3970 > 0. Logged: 7.1 angstroms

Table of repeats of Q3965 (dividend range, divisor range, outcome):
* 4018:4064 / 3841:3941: 1.64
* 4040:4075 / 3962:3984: 1.77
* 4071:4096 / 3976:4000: 1.16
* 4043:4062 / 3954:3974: 1.95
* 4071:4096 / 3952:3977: 1.97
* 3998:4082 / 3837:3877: 1.64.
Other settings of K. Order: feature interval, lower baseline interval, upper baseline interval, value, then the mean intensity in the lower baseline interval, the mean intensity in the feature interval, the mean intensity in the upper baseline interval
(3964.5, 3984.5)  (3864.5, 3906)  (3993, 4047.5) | 0.450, 25.9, 22.1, 37.1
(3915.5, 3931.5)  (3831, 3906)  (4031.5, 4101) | 0.258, 24.4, 22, 37.2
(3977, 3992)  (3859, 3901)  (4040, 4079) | -0.089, 25.6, 34.5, 36.1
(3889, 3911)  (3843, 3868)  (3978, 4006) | 0.045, 25.9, 28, 36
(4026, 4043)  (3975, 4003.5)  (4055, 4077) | -0.038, 35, 37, 36.2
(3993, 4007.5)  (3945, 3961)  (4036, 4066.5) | -0.147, 28.5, 36.9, 36.4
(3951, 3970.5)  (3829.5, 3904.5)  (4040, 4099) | 0.359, 24.2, 21.7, 37.3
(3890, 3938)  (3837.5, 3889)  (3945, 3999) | 0.080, 24.4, 24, 27.8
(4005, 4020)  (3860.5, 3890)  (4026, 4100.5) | -0.114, 24.7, 37.6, 37.2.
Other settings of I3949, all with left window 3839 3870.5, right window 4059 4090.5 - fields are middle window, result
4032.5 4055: -0.44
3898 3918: -0.83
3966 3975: 4.91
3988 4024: -4.34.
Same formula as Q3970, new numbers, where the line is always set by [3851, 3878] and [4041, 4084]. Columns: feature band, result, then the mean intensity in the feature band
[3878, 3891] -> 1.31 angstroms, 23.6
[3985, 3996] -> -1.68 angstroms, 37.2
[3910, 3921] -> -0.92 angstroms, 30.4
